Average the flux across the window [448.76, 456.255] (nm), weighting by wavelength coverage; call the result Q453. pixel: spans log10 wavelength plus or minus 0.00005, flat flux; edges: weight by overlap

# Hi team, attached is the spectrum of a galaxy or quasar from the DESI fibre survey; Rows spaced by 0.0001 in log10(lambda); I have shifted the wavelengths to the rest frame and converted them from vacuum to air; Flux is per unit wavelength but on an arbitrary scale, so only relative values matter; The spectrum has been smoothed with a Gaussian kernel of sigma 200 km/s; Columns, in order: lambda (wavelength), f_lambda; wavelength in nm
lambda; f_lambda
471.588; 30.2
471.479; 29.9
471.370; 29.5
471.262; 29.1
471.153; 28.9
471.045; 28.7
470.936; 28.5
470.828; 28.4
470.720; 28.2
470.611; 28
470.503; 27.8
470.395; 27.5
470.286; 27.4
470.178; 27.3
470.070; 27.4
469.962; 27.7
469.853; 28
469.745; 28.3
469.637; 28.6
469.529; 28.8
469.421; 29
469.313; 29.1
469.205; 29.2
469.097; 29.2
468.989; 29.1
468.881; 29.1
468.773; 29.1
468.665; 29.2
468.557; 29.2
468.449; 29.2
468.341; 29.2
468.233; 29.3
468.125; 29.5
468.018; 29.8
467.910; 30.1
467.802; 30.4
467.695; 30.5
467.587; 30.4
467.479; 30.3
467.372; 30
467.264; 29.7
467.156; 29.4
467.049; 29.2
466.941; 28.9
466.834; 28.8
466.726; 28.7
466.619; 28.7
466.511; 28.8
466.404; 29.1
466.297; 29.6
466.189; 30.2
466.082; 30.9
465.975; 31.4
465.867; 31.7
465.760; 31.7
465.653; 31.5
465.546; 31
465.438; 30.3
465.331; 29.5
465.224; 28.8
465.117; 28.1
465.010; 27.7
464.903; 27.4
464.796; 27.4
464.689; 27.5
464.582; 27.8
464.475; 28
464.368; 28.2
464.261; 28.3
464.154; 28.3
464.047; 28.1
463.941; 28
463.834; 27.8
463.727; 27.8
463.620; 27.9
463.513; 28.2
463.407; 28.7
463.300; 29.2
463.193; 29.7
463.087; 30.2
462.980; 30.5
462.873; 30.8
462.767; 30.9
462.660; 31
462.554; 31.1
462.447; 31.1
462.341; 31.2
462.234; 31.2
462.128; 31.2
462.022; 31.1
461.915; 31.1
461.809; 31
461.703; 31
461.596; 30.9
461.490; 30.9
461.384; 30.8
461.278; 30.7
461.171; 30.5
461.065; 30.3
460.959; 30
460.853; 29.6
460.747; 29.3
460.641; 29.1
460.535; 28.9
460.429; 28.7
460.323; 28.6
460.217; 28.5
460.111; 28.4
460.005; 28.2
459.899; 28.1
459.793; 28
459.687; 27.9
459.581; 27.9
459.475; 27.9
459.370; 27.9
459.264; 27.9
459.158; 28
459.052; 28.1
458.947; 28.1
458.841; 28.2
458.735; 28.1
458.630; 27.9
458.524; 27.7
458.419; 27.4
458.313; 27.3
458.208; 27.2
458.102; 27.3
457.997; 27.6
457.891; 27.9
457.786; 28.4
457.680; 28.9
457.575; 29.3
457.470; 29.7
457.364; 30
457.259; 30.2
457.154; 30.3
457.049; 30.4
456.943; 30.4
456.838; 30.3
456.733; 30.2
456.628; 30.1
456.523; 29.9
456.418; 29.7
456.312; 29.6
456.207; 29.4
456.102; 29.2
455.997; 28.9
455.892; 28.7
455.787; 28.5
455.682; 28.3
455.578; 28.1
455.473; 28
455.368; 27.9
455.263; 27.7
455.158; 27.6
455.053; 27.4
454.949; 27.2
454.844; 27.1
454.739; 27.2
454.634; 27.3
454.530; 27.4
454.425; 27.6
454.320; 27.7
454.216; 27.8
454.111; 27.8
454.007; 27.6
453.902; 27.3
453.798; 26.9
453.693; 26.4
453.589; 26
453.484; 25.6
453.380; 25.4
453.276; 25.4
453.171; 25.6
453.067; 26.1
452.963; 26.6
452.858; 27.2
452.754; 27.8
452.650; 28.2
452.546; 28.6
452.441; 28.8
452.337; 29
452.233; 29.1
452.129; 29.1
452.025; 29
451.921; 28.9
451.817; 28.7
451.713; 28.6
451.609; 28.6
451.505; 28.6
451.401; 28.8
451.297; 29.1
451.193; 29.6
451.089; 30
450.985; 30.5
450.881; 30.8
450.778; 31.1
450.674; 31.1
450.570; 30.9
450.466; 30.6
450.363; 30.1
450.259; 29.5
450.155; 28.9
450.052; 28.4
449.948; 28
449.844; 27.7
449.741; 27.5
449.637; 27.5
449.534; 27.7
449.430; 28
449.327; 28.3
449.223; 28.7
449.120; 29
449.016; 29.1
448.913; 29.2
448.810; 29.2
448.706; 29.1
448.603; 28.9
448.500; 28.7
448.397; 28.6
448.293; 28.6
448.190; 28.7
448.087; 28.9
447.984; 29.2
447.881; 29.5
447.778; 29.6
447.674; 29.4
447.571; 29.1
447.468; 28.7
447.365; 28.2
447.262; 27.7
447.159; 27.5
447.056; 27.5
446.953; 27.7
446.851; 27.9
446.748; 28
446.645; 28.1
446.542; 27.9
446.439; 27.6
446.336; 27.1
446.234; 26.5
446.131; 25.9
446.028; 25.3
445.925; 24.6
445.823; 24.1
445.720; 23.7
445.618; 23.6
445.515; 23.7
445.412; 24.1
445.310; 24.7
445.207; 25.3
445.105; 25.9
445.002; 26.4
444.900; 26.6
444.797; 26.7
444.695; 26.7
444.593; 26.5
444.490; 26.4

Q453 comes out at 28.3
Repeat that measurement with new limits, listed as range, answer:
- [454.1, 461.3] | 28.6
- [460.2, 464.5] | 29.7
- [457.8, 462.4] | 29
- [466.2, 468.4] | 29.5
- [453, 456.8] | 27.8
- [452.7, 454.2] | 26.6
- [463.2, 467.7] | 29.1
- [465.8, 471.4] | 29.1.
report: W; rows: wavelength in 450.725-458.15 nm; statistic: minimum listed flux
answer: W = 25.4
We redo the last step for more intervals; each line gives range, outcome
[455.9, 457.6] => 28.9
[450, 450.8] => 28.4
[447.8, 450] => 27.5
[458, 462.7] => 27.2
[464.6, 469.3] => 27.4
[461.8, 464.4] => 27.8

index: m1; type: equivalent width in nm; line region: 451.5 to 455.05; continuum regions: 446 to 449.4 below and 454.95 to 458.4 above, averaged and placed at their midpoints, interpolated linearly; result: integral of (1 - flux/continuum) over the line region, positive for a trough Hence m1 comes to 0.14 nm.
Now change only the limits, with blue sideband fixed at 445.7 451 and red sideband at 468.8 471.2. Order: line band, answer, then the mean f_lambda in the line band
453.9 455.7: 0.049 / 27.6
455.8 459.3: -0.059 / 28.9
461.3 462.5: -0.112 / 31.1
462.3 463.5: -0.082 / 30.3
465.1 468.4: -0.173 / 29.9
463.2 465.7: -0.012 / 28.5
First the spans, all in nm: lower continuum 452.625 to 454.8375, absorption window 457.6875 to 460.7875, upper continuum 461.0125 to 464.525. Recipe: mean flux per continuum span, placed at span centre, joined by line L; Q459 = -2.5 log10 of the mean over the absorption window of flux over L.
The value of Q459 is 0.02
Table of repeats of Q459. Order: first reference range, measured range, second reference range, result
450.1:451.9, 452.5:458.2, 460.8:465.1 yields 0.059 mag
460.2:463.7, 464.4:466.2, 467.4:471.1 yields 0.004 mag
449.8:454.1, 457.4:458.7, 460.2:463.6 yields 0.053 mag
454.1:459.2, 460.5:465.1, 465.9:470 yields -0.021 mag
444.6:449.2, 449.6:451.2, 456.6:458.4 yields -0.061 mag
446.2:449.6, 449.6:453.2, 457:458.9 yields -0.014 mag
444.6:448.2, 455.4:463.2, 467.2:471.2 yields -0.048 mag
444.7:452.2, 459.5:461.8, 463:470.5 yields -0.024 mag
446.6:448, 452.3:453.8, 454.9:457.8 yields 0.077 mag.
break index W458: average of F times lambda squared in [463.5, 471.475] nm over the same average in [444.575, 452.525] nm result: 1.1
